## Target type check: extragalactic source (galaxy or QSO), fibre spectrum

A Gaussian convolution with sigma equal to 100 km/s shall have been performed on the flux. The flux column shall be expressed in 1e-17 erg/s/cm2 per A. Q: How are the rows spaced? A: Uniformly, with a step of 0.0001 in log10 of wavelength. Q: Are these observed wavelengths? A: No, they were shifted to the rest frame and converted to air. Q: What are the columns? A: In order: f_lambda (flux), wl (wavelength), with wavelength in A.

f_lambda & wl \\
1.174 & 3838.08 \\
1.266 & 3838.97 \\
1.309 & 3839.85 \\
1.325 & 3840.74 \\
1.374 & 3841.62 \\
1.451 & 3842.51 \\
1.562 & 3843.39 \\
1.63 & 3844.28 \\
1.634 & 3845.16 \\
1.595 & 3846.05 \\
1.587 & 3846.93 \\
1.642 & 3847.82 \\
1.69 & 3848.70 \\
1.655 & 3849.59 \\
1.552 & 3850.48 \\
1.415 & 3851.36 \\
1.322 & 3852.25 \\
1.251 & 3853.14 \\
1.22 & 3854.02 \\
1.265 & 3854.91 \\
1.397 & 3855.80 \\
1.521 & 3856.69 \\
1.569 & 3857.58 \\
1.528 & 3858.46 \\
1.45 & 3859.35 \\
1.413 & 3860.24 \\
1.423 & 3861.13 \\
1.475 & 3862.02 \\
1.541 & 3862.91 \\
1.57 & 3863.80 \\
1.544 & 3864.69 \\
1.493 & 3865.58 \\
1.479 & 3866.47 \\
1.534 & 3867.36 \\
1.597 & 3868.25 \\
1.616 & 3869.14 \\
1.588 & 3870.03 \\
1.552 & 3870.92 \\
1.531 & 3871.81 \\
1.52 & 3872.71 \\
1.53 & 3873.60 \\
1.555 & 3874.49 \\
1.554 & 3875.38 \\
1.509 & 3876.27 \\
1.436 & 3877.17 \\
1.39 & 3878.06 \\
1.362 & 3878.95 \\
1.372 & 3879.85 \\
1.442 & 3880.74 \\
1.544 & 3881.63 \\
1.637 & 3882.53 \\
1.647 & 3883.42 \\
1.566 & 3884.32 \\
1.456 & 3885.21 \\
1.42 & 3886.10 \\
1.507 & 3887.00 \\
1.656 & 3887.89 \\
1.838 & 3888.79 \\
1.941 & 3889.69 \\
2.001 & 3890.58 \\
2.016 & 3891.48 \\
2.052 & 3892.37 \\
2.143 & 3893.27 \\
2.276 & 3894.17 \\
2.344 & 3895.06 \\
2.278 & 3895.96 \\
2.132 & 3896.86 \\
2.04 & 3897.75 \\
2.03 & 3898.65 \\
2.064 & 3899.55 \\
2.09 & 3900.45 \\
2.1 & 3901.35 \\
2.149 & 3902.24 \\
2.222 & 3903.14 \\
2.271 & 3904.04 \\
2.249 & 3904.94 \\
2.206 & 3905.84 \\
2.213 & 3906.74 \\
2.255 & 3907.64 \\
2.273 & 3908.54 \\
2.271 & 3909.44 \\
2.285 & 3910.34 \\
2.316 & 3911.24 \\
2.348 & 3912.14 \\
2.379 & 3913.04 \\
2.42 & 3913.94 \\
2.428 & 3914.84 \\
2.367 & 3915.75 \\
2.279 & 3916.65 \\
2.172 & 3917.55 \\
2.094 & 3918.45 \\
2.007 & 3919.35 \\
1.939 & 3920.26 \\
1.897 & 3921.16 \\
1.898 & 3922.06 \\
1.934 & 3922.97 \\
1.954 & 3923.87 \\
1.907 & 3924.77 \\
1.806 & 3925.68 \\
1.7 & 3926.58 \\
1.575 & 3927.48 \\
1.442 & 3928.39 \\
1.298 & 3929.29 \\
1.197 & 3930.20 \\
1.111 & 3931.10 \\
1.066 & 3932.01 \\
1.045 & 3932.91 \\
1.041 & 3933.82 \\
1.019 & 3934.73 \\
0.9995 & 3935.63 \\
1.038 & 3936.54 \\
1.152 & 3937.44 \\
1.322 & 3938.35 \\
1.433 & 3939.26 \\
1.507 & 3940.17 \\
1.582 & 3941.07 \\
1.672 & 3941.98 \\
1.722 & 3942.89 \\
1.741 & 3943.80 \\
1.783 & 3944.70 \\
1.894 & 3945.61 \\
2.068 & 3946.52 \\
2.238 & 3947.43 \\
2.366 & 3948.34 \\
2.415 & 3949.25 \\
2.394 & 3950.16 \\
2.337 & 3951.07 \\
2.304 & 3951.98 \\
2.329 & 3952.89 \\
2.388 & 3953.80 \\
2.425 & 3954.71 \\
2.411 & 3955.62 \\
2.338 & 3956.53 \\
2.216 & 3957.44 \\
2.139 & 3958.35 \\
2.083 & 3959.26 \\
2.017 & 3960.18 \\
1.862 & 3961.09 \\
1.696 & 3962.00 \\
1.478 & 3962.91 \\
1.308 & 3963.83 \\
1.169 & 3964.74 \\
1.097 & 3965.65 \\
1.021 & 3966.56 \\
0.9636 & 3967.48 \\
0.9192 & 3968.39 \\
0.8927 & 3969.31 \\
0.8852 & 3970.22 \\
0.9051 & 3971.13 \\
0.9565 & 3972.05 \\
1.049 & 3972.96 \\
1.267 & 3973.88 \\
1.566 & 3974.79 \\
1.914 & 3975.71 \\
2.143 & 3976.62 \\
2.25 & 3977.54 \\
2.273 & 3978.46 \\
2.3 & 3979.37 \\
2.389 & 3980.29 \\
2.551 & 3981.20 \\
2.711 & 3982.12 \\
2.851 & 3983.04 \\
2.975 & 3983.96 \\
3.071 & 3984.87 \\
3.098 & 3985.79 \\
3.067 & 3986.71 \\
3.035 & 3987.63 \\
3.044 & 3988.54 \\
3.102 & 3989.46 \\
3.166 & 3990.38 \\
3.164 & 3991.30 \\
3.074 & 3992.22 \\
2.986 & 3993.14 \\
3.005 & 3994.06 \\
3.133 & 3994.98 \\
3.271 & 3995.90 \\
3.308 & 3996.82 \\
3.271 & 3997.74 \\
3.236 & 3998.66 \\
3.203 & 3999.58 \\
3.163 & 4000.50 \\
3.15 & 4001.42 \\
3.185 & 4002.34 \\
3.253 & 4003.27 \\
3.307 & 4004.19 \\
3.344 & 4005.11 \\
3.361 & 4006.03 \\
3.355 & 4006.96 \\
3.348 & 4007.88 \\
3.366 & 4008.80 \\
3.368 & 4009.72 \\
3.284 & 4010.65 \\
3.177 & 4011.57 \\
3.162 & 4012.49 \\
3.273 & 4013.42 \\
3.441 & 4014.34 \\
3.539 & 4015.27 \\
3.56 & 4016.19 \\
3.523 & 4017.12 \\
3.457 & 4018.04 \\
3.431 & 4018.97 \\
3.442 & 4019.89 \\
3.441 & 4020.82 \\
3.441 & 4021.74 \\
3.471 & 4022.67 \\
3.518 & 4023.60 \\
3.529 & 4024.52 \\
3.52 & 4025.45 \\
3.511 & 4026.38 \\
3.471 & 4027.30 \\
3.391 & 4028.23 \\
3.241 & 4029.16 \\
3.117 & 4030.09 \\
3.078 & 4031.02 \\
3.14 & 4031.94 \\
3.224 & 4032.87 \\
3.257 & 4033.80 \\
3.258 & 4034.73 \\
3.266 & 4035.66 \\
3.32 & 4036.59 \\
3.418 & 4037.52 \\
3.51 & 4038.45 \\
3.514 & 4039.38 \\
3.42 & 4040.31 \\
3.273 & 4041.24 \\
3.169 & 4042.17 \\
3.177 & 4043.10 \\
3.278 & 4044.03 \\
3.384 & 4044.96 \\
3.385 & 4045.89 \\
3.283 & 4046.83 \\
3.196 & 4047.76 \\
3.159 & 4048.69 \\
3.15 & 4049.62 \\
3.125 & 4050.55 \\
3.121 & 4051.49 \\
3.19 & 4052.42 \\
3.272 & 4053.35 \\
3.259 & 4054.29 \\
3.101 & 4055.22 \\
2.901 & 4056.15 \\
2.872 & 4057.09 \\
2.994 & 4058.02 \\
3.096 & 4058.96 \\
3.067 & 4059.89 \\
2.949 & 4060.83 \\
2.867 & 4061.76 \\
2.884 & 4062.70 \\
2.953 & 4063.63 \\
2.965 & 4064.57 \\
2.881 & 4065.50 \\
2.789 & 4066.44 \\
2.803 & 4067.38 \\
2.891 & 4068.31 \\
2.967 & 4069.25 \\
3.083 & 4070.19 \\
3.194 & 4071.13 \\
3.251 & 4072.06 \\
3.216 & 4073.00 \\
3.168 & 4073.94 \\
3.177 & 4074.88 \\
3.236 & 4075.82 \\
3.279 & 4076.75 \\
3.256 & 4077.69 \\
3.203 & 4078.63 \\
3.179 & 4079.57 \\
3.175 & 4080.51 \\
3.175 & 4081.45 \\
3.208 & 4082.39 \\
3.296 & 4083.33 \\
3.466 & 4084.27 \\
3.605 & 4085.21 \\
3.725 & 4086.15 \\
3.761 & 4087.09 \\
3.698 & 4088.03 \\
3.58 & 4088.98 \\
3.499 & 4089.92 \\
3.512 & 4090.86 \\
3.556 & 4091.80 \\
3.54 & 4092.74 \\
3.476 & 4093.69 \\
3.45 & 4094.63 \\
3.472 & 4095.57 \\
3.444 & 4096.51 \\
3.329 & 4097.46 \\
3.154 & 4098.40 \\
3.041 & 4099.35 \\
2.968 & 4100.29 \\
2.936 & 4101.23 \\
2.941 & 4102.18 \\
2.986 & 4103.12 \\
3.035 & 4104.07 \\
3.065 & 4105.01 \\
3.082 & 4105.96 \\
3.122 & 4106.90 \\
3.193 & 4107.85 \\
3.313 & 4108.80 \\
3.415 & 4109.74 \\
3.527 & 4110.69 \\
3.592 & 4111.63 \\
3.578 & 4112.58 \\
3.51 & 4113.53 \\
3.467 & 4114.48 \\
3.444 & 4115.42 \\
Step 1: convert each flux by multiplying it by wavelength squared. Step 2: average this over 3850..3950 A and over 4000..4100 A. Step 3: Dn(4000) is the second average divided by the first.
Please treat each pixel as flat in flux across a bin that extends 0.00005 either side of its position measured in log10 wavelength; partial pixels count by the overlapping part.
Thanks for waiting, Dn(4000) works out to 2.0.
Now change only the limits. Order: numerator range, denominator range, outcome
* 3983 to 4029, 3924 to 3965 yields 1.94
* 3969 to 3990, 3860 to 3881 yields 1.55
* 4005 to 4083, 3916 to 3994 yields 1.75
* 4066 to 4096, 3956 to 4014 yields 1.39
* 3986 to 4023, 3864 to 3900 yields 2.04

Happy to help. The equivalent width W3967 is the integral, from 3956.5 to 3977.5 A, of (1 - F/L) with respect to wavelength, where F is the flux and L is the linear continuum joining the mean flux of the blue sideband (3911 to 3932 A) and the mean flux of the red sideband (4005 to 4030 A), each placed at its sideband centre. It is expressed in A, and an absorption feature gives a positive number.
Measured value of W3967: 9.13 A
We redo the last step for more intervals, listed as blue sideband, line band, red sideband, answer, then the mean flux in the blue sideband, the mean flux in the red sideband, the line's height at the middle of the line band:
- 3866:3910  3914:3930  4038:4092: 1.3 A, 1.83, 3.21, 2.09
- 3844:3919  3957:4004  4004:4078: 6.9 A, 1.79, 3.24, 2.69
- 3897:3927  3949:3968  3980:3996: 5.2 A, 2.14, 2.98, 2.66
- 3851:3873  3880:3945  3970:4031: 4.9 A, 1.47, 2.97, 2.02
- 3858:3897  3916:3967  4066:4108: 8.9 A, 1.64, 3.25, 2.13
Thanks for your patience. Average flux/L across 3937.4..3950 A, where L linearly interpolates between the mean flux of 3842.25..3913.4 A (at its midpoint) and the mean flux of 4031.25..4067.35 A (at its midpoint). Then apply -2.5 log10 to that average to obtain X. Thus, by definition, 0.25 mag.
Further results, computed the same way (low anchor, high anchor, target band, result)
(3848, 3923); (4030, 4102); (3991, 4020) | -0.19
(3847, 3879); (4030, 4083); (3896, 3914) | -0.19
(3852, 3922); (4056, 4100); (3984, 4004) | -0.20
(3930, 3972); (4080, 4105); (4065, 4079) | 0.00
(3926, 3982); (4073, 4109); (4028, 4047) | -0.23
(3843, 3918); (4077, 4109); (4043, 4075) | -0.01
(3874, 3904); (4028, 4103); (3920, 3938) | 0.42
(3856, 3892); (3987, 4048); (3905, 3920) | -0.12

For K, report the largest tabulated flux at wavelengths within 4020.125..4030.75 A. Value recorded 3.529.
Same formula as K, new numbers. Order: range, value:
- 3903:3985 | 3.071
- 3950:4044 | 3.56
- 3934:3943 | 1.722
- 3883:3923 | 2.428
